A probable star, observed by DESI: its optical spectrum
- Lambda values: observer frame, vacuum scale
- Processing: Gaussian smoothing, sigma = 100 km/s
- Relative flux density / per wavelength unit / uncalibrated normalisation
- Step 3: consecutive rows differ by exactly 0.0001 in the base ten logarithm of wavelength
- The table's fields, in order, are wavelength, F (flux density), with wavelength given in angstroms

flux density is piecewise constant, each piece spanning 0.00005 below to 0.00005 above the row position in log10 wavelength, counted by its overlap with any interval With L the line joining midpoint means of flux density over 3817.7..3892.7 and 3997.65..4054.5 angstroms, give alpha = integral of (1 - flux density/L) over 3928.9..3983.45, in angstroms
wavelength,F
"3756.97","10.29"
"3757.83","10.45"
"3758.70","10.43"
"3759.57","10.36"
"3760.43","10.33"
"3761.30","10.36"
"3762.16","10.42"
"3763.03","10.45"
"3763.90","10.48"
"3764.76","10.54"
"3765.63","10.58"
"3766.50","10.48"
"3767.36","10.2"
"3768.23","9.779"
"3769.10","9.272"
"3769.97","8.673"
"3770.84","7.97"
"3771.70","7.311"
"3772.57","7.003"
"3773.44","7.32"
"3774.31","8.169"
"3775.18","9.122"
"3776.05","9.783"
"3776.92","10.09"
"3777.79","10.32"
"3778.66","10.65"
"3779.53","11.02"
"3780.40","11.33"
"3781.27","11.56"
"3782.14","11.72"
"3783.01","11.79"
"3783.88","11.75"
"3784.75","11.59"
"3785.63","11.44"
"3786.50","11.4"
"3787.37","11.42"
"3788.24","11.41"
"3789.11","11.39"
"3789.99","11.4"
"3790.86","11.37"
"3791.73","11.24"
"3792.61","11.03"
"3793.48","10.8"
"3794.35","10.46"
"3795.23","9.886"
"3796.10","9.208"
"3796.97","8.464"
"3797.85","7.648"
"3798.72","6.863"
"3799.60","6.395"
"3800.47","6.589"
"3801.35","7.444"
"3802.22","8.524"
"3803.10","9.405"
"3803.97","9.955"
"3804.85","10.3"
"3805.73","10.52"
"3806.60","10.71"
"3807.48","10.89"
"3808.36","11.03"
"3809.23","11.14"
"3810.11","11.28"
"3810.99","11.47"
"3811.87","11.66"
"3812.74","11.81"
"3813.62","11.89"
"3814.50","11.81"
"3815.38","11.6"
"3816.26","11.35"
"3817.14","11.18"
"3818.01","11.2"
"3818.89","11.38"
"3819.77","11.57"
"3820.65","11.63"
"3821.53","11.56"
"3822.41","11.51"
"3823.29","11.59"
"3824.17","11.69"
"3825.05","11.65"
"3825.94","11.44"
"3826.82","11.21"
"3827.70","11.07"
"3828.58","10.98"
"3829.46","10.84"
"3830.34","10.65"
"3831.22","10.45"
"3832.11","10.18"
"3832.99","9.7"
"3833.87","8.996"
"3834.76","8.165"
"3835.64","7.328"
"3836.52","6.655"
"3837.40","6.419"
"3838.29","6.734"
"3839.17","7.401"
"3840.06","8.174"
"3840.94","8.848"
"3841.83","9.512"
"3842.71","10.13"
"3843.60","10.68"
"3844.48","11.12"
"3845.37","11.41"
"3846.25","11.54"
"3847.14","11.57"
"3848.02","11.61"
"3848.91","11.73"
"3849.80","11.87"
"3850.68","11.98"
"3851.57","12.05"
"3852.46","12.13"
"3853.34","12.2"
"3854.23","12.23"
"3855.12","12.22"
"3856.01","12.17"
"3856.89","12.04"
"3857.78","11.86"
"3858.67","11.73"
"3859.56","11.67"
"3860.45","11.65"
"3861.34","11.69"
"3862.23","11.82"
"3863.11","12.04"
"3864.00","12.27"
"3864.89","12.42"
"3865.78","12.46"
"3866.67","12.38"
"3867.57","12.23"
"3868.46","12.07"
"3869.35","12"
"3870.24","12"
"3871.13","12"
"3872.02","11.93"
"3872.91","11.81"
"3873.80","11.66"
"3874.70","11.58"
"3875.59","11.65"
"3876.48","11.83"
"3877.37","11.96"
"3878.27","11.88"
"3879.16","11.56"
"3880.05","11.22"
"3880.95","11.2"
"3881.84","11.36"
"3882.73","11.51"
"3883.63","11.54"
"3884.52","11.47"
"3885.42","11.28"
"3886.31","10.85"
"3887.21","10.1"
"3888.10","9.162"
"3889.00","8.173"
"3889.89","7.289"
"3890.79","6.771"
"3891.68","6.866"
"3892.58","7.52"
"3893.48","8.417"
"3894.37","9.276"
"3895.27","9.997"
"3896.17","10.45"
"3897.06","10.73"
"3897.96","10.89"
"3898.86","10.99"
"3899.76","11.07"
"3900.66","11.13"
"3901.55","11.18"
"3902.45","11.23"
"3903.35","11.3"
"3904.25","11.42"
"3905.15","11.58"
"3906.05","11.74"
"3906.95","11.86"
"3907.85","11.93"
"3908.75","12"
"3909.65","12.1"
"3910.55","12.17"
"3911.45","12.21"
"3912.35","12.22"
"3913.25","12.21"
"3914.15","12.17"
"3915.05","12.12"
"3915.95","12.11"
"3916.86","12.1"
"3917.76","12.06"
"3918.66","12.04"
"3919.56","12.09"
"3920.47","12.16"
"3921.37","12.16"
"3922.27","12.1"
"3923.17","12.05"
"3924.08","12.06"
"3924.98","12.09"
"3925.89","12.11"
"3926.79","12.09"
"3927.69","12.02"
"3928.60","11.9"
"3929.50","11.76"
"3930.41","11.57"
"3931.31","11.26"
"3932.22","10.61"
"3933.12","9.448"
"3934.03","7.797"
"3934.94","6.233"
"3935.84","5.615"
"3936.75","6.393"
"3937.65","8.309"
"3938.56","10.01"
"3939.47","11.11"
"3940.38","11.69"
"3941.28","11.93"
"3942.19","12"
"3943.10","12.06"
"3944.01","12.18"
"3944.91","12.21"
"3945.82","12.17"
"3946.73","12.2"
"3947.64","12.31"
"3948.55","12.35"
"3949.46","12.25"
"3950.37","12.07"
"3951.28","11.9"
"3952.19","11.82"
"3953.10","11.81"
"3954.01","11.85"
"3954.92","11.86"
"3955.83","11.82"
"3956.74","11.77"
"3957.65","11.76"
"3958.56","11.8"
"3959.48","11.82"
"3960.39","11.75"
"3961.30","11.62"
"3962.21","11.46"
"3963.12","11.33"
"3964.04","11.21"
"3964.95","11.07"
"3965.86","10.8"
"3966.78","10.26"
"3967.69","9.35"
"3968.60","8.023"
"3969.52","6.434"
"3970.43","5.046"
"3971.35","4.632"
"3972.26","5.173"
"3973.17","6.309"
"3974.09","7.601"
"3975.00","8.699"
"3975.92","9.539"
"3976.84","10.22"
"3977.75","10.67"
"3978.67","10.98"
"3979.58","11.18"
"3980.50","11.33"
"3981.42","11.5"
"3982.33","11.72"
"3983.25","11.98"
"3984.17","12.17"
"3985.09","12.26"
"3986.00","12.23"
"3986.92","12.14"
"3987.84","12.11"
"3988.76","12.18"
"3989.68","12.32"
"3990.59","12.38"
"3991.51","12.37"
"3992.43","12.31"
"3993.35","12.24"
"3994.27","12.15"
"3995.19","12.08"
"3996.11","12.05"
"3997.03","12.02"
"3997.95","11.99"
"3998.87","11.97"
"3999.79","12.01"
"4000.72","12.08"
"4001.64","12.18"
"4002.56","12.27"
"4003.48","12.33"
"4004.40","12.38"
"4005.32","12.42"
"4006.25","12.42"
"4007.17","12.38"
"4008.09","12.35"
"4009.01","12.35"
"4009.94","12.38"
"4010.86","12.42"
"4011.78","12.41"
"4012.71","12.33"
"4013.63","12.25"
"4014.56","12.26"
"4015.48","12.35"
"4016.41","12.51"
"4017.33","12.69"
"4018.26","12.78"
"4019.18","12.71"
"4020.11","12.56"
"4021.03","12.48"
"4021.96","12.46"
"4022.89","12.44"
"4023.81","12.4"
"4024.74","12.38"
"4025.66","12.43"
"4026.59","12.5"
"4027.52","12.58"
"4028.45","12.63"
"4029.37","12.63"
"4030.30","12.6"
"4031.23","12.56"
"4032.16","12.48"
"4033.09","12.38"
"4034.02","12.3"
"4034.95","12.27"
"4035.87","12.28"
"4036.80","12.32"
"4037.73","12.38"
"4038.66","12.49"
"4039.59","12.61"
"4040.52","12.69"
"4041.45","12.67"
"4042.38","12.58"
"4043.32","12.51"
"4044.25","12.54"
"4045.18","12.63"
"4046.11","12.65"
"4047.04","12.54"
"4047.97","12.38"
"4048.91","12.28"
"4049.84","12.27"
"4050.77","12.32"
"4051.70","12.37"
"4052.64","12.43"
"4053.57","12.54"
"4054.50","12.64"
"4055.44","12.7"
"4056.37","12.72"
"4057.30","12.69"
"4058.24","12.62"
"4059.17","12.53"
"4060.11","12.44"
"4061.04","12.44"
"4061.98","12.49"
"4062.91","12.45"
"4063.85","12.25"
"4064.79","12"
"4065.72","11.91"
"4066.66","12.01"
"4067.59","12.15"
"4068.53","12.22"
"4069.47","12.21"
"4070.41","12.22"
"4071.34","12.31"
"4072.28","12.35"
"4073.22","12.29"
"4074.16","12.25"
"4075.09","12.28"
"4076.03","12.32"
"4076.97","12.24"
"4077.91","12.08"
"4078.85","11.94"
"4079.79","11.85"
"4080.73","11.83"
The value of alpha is 6.4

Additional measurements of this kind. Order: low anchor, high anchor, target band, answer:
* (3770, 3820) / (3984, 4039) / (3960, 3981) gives 4.60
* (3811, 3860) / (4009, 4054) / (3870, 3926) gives 0.86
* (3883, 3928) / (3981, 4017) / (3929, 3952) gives 1.57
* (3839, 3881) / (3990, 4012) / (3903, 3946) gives 2.08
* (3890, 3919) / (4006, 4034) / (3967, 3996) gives 4.01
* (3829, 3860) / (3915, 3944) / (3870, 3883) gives -1.30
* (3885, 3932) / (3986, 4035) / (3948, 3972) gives 2.18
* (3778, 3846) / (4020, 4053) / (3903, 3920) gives -1.04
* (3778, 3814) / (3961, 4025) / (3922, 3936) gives 0.34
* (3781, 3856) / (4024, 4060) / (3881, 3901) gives 2.31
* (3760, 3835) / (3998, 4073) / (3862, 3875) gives -1.29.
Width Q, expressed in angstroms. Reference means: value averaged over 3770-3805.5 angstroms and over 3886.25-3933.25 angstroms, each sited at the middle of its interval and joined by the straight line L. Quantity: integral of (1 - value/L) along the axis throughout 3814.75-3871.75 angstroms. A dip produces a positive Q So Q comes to -3.4 angstroms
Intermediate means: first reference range 9.8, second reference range 11.1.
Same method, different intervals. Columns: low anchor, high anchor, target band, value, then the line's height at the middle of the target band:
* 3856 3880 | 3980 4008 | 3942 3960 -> 0.1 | 12.1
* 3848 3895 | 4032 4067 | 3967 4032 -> 3.4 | 12.1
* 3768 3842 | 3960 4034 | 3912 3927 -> -1.7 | 10.9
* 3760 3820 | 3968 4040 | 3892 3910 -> 0.2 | 10.9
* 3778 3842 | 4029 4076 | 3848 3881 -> -3.5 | 10.8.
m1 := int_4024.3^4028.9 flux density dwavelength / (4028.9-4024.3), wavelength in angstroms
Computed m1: 12.5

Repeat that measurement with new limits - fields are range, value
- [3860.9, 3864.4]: 12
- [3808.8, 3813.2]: 11.5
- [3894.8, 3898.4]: 10.5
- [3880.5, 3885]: 11.4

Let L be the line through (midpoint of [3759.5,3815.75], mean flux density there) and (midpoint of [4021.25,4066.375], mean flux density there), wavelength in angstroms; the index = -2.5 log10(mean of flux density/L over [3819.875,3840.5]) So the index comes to 0.07 mag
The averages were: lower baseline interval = 10.2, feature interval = 9.85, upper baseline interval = 12.5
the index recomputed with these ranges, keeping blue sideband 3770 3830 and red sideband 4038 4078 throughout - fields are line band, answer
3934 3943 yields 0.23 mag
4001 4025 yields -0.03 mag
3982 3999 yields -0.02 mag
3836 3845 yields 0.24 mag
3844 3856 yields -0.10 mag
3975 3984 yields 0.08 mag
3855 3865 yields -0.10 mag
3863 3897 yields 0.02 mag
